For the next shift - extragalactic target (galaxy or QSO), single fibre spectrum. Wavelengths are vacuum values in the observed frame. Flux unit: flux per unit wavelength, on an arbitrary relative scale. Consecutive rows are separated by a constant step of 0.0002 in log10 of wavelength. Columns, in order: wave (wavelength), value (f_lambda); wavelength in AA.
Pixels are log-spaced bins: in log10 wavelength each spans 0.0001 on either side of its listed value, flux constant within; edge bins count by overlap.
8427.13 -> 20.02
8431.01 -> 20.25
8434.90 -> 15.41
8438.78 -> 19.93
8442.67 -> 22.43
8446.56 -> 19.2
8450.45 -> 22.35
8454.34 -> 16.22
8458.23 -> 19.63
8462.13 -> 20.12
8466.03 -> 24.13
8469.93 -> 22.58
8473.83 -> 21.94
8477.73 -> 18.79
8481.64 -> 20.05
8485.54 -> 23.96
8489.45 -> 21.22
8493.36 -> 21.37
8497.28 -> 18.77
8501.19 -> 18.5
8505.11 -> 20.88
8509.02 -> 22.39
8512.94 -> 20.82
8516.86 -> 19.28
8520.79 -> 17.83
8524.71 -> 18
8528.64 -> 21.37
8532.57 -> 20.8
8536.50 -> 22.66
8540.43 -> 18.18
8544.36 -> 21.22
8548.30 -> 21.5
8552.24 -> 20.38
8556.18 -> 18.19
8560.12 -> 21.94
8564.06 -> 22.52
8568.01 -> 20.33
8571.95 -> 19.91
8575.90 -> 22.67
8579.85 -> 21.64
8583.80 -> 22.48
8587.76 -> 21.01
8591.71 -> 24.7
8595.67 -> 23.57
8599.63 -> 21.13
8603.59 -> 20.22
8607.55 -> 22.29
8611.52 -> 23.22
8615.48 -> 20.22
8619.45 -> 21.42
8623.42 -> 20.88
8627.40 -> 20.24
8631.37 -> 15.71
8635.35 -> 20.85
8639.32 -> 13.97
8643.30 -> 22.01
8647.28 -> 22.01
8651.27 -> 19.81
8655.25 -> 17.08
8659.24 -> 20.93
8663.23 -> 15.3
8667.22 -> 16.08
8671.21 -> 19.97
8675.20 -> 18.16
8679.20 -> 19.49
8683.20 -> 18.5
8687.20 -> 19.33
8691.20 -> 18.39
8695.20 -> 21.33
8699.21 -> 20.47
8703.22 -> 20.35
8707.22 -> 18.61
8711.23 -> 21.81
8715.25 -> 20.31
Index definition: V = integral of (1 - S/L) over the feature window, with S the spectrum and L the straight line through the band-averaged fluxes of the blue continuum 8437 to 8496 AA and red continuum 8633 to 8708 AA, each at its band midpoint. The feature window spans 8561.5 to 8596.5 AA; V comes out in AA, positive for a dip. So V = -3.8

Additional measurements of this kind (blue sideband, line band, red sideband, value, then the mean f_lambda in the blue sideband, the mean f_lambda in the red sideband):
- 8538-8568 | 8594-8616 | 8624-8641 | -3.43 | 20.6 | 18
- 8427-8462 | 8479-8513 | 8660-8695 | -2.80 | 19.5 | 18.4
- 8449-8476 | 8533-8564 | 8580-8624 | 1.23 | 21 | 21.9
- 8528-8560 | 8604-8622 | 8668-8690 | -1.73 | 20.6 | 18.9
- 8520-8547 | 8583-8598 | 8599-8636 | -1.83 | 20.1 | 20.6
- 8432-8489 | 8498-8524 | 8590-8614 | 1.71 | 20.5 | 22.5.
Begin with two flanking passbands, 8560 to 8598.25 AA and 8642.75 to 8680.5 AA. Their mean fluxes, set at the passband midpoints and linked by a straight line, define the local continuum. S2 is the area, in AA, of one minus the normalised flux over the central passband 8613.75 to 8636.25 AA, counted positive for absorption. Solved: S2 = 0.57 AA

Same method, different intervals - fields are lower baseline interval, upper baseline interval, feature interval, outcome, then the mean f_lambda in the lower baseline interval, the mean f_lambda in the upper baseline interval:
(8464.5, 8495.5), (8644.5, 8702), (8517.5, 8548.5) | 1.3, 21.7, 19.1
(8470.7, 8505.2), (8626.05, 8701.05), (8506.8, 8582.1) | -2.0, 20.7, 18.9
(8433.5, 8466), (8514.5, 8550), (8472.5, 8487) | -0.9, 19.8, 20.1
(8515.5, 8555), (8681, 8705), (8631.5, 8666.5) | 2.0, 20.1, 19.7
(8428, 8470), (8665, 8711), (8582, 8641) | -3.9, 20.1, 19.2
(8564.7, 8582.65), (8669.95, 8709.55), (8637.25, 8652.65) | 0.6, 21.3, 19.5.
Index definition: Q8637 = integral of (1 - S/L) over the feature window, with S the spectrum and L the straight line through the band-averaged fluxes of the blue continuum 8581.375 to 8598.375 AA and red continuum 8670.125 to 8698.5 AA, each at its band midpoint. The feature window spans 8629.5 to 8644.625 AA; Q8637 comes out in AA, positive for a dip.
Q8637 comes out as 2.2 AA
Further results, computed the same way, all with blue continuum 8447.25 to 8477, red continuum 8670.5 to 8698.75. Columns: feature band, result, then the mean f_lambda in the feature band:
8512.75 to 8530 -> 1.0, 19.2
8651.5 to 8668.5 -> 1.6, 17.7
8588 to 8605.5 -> -2.1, 22.3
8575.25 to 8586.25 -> -1.2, 22.2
